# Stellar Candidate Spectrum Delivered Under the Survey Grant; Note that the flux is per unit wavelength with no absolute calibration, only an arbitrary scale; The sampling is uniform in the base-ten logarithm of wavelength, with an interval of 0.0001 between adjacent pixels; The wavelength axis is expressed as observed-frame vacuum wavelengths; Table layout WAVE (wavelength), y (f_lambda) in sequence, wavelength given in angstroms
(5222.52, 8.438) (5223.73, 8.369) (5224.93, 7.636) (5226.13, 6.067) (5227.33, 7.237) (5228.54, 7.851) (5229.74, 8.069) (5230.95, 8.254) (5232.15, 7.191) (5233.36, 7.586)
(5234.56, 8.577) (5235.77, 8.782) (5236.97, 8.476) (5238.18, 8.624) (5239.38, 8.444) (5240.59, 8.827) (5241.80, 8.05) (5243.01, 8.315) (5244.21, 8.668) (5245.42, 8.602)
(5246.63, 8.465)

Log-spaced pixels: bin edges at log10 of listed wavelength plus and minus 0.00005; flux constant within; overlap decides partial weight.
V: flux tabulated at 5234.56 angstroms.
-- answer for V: 8.577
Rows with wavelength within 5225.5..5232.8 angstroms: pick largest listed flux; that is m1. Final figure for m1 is 8.254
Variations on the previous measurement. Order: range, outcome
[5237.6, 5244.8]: 8.827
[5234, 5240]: 8.782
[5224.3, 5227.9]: 7.636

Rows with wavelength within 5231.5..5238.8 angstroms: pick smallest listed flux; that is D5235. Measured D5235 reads 7.191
